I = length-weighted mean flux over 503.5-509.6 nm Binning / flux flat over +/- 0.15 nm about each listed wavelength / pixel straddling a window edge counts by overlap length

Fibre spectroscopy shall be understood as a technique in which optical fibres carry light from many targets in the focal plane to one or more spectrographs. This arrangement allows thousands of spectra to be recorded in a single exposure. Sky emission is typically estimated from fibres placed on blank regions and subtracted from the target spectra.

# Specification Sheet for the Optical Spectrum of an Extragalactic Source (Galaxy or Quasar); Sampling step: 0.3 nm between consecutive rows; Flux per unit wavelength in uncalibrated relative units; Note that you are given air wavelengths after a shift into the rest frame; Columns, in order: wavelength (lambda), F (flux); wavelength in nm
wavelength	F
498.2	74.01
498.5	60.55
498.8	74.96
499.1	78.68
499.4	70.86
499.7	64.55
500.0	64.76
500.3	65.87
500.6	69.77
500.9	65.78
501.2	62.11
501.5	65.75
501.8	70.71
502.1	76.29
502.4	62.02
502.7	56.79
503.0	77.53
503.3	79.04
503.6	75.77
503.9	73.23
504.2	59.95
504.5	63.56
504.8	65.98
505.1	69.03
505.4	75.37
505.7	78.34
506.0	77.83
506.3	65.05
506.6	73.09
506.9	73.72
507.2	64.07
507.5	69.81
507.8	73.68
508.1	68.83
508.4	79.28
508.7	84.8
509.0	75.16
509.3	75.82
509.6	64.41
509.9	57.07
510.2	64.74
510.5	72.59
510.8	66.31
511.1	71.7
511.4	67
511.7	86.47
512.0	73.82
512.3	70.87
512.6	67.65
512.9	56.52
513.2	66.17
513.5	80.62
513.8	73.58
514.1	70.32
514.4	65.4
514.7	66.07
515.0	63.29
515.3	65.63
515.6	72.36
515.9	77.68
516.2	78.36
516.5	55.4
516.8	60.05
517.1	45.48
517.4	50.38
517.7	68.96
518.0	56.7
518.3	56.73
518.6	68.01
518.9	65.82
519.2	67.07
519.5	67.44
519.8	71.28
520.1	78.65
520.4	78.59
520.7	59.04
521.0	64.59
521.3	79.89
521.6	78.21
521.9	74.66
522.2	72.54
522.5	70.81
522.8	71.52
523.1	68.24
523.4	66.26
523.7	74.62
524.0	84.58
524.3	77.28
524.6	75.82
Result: 71.9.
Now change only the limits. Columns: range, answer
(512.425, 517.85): 65.8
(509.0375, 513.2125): 68.9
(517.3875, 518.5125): 59.7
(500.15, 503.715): 68.9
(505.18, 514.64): 71.2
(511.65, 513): 70.5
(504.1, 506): 69.7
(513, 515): 69.5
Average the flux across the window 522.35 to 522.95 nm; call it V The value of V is 71.2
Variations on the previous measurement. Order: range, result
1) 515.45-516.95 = 68.8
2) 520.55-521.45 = 67.8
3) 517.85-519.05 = 61.8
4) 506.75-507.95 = 70.3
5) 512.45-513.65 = 67.7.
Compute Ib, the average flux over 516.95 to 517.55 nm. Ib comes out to 47.9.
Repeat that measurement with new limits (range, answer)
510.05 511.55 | 68.5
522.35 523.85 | 70.3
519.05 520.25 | 71.1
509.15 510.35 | 65.5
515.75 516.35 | 78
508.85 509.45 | 75.5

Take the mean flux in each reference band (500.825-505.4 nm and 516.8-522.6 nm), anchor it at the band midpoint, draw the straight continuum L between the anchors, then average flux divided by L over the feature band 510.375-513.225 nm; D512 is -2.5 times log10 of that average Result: -0.038 mag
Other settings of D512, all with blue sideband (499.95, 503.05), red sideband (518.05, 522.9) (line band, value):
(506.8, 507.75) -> -0.027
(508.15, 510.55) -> -0.054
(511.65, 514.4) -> -0.034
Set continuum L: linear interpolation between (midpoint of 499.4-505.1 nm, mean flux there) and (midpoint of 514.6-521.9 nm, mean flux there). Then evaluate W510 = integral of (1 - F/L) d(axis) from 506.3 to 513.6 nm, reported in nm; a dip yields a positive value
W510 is -0.38 nm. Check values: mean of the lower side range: 67.9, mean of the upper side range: 66.7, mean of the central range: 70.8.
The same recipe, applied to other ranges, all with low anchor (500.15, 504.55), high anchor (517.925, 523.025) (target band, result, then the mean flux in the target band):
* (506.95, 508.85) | -0.13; 73.4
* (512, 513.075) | 0.04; 66.3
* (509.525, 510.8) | 0.07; 64.9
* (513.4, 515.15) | -0.01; 69.6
